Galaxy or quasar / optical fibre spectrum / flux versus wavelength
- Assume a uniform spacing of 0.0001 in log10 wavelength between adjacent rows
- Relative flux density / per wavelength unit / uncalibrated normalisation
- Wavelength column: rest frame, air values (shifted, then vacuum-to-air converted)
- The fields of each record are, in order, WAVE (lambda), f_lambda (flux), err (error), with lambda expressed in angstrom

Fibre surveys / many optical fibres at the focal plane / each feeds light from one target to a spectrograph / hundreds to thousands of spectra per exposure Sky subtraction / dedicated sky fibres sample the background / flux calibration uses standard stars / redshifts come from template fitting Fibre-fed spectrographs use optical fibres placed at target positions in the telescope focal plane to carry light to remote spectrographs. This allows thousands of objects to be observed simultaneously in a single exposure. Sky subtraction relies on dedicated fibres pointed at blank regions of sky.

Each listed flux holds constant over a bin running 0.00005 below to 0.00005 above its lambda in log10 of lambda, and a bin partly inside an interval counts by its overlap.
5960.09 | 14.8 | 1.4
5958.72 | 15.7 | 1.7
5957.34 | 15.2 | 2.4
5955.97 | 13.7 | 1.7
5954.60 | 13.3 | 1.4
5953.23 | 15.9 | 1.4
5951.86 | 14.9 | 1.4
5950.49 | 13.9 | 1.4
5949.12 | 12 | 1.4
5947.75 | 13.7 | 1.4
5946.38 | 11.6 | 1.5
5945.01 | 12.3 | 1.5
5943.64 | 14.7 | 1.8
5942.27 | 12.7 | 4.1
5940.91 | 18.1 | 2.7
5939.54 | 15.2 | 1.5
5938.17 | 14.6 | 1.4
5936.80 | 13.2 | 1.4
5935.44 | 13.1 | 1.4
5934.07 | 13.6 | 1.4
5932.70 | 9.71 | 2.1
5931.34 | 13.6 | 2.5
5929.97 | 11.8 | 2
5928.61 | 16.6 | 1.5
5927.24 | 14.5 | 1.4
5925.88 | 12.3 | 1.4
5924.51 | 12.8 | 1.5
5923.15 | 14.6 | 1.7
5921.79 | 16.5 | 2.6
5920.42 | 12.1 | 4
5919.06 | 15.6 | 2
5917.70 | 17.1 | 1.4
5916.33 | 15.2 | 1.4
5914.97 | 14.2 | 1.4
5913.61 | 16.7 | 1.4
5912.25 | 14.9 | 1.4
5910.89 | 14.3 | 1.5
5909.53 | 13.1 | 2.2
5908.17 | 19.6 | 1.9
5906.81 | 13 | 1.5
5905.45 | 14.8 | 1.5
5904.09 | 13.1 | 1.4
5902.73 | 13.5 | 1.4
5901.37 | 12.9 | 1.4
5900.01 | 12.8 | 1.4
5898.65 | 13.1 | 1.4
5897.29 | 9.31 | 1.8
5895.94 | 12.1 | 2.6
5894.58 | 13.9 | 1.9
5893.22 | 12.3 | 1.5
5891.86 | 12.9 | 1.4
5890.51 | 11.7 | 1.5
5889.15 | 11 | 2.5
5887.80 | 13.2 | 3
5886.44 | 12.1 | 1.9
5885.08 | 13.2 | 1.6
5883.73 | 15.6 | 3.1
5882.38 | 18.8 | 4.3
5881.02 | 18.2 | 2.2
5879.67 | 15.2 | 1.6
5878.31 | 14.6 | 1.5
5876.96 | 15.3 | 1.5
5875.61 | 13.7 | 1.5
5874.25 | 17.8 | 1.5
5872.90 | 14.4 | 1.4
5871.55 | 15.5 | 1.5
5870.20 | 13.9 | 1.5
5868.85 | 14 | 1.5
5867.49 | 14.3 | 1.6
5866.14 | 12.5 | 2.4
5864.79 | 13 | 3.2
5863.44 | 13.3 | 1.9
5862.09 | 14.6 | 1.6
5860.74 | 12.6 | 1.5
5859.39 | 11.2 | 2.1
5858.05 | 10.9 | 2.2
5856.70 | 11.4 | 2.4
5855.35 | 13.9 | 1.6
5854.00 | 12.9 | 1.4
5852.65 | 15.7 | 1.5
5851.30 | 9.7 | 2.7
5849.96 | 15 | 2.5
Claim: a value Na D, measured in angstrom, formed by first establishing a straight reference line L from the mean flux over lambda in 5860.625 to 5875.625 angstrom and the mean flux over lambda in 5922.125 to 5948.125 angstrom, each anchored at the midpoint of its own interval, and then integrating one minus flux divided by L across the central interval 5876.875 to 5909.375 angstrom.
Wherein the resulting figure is 0.46 angstrom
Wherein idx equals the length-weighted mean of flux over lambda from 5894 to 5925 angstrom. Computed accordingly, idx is 14.2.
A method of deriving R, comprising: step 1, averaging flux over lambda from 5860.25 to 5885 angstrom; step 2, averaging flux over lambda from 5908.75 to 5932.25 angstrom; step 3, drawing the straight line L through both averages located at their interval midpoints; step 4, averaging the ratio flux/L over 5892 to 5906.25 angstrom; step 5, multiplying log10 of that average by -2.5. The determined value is 0.15 mag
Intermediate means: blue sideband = 14.8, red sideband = 14.4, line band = 12.8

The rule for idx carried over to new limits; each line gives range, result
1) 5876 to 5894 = 14.2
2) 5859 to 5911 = 13.9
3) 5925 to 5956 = 13.7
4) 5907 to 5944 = 14.4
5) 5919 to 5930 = 14.1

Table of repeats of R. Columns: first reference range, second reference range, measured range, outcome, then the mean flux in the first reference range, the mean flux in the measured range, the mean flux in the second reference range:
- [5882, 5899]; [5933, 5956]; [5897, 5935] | -0.05 mag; 12.9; 14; 13.8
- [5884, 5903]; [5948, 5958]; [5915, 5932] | -0.09 mag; 12.5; 14.4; 14.1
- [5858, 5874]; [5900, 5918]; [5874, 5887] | -0.11 mag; 13.6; 15.4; 14.7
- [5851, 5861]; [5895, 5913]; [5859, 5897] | -0.08 mag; 12.4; 13.9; 13.6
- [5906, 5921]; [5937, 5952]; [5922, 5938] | 0.08 mag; 15.1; 13.4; 13.9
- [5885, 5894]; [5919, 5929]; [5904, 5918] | -0.12 mag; 12.3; 15.1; 14.2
